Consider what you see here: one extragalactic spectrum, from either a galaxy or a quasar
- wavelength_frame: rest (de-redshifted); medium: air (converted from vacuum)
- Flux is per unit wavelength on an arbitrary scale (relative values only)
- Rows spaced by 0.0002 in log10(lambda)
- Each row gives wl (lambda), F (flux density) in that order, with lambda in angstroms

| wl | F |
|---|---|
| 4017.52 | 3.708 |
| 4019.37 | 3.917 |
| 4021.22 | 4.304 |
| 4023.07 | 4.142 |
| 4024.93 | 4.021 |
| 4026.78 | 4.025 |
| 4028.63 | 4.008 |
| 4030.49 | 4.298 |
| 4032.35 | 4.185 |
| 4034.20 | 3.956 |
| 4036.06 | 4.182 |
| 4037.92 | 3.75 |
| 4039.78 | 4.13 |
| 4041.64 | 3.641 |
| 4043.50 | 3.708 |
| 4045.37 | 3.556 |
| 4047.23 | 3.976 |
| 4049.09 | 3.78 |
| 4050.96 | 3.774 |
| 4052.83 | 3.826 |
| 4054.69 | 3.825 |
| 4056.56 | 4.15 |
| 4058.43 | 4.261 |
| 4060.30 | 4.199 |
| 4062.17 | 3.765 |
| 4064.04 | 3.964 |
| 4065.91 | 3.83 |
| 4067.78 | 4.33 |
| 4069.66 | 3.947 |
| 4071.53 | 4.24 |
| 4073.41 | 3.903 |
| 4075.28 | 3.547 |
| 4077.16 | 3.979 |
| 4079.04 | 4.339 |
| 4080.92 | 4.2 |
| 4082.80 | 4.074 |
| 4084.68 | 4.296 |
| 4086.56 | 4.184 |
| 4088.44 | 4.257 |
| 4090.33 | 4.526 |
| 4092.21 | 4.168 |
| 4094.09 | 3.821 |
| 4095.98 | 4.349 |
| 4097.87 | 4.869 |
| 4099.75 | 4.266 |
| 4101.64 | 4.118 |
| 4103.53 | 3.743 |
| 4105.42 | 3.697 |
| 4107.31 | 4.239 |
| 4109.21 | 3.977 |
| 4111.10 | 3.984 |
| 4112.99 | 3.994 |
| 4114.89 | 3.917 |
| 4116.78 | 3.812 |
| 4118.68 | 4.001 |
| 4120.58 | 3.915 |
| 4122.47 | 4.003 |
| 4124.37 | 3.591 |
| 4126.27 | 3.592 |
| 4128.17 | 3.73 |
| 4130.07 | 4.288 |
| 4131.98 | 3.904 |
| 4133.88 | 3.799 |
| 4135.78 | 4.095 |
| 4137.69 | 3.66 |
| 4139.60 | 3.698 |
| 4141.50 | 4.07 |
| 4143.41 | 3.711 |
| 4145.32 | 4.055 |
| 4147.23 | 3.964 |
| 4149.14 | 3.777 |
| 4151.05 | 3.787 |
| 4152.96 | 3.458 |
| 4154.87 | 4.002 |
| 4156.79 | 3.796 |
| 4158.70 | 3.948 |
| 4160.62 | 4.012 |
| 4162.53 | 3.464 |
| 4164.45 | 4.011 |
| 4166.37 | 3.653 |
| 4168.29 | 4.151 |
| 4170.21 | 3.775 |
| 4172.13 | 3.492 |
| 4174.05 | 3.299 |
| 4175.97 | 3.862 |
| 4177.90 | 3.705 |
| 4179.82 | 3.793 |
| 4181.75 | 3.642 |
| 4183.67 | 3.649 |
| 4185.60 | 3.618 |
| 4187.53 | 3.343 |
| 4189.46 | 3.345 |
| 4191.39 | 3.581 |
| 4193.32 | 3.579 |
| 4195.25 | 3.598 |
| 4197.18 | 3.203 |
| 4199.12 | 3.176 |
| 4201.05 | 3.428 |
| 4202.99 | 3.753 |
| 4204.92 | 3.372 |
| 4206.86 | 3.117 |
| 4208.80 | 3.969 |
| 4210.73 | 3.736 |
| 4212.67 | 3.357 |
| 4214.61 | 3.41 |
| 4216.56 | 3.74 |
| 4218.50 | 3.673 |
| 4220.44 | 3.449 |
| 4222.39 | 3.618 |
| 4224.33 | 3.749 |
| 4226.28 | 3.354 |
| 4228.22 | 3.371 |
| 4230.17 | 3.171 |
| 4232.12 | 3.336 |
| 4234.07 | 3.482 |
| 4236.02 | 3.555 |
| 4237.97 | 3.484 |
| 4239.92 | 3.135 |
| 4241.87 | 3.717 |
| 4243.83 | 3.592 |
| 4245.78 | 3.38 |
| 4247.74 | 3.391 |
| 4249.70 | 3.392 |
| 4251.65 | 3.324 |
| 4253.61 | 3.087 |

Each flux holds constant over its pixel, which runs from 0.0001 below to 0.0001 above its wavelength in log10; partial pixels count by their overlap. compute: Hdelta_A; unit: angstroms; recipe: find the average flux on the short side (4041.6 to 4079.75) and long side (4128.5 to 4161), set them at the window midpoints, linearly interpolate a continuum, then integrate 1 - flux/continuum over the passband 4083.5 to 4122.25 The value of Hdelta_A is -2.0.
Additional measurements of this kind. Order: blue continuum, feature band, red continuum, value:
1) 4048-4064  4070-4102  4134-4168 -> -2.2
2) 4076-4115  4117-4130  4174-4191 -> 0.4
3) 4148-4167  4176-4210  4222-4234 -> 0.7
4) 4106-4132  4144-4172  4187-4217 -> -0.9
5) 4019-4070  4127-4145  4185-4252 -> -0.8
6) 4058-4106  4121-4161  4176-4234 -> -0.3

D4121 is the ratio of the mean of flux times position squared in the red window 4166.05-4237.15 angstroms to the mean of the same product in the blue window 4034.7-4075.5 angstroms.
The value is 1.0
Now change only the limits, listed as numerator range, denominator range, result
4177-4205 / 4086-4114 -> 0.89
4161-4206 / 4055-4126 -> 0.93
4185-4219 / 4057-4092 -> 0.91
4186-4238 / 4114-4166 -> 0.94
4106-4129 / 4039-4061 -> 1.03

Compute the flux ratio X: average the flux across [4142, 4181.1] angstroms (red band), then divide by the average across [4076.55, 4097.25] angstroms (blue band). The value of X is 0.90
